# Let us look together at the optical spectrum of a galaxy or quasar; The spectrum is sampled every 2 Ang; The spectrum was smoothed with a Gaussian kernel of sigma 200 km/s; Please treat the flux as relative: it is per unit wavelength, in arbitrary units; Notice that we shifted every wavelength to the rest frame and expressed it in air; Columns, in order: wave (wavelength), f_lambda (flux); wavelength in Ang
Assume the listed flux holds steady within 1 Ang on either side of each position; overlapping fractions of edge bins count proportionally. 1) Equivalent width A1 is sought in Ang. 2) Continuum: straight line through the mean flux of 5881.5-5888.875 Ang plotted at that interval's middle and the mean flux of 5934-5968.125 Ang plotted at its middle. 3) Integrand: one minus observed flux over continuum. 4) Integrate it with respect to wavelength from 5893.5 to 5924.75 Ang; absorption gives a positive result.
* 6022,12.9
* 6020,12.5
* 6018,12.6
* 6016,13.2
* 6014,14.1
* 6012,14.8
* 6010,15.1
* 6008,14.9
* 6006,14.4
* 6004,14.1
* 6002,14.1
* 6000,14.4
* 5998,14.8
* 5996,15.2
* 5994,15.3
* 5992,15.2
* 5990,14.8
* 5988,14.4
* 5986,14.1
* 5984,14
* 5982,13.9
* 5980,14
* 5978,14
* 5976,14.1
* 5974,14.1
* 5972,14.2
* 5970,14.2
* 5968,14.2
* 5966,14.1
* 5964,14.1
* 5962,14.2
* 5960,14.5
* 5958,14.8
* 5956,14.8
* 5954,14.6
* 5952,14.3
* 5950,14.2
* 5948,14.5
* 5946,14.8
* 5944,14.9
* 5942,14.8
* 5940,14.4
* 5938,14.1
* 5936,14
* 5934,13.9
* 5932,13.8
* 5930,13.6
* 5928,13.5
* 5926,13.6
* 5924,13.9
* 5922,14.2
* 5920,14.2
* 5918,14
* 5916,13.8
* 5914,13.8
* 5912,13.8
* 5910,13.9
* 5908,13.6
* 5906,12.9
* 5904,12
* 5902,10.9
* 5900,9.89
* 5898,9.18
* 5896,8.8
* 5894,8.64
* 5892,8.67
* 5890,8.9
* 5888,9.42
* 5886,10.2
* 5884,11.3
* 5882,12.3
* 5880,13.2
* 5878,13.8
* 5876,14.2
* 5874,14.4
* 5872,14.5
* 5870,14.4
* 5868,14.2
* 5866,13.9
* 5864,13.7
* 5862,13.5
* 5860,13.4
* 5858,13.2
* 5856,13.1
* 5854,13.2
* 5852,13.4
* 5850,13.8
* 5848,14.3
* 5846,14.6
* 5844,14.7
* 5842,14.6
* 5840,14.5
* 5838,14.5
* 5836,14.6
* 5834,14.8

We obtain -0.7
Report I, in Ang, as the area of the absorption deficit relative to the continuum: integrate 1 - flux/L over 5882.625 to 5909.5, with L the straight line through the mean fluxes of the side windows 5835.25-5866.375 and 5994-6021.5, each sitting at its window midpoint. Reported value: 6.9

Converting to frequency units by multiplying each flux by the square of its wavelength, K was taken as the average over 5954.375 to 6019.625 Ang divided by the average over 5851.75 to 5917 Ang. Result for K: 1.20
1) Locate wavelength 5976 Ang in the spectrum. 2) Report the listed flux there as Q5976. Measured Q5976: 14.1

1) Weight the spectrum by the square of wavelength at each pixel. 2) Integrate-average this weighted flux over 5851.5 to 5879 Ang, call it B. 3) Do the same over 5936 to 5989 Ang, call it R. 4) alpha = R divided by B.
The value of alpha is 1.07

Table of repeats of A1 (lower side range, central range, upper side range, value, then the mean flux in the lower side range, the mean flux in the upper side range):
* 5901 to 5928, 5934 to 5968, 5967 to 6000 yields -1.2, 13.4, 14.4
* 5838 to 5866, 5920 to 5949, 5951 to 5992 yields 0.0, 13.9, 14.3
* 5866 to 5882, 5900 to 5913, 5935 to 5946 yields 1.5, 14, 14.5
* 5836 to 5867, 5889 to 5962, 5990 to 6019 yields 5.4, 13.9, 14.5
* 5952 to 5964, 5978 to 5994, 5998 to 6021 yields -0.1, 14.5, 14.1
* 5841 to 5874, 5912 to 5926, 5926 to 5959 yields 0.2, 13.9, 14.3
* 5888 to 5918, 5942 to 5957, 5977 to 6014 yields -1.9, 11.4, 14.5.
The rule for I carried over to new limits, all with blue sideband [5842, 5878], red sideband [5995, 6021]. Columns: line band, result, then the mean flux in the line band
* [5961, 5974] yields -0.05 Ang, 14.2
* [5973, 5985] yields 0.09 Ang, 14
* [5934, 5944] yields -0.20 Ang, 14.3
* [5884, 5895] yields 3.63 Ang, 9.36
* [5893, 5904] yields 3.37 Ang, 9.71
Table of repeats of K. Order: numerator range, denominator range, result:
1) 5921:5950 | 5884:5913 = 1.33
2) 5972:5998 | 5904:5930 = 1.08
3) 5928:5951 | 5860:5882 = 1.05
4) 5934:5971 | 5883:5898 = 1.56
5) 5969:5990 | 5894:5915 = 1.24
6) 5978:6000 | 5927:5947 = 1.04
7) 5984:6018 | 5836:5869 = 1.09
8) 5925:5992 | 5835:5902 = 1.16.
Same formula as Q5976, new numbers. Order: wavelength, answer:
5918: 14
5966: 14.1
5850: 13.8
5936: 14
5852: 13.4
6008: 14.9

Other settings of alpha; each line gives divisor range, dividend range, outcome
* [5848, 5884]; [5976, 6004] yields 1.11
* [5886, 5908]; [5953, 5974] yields 1.45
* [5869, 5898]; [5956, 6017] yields 1.29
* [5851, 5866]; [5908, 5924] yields 1.06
